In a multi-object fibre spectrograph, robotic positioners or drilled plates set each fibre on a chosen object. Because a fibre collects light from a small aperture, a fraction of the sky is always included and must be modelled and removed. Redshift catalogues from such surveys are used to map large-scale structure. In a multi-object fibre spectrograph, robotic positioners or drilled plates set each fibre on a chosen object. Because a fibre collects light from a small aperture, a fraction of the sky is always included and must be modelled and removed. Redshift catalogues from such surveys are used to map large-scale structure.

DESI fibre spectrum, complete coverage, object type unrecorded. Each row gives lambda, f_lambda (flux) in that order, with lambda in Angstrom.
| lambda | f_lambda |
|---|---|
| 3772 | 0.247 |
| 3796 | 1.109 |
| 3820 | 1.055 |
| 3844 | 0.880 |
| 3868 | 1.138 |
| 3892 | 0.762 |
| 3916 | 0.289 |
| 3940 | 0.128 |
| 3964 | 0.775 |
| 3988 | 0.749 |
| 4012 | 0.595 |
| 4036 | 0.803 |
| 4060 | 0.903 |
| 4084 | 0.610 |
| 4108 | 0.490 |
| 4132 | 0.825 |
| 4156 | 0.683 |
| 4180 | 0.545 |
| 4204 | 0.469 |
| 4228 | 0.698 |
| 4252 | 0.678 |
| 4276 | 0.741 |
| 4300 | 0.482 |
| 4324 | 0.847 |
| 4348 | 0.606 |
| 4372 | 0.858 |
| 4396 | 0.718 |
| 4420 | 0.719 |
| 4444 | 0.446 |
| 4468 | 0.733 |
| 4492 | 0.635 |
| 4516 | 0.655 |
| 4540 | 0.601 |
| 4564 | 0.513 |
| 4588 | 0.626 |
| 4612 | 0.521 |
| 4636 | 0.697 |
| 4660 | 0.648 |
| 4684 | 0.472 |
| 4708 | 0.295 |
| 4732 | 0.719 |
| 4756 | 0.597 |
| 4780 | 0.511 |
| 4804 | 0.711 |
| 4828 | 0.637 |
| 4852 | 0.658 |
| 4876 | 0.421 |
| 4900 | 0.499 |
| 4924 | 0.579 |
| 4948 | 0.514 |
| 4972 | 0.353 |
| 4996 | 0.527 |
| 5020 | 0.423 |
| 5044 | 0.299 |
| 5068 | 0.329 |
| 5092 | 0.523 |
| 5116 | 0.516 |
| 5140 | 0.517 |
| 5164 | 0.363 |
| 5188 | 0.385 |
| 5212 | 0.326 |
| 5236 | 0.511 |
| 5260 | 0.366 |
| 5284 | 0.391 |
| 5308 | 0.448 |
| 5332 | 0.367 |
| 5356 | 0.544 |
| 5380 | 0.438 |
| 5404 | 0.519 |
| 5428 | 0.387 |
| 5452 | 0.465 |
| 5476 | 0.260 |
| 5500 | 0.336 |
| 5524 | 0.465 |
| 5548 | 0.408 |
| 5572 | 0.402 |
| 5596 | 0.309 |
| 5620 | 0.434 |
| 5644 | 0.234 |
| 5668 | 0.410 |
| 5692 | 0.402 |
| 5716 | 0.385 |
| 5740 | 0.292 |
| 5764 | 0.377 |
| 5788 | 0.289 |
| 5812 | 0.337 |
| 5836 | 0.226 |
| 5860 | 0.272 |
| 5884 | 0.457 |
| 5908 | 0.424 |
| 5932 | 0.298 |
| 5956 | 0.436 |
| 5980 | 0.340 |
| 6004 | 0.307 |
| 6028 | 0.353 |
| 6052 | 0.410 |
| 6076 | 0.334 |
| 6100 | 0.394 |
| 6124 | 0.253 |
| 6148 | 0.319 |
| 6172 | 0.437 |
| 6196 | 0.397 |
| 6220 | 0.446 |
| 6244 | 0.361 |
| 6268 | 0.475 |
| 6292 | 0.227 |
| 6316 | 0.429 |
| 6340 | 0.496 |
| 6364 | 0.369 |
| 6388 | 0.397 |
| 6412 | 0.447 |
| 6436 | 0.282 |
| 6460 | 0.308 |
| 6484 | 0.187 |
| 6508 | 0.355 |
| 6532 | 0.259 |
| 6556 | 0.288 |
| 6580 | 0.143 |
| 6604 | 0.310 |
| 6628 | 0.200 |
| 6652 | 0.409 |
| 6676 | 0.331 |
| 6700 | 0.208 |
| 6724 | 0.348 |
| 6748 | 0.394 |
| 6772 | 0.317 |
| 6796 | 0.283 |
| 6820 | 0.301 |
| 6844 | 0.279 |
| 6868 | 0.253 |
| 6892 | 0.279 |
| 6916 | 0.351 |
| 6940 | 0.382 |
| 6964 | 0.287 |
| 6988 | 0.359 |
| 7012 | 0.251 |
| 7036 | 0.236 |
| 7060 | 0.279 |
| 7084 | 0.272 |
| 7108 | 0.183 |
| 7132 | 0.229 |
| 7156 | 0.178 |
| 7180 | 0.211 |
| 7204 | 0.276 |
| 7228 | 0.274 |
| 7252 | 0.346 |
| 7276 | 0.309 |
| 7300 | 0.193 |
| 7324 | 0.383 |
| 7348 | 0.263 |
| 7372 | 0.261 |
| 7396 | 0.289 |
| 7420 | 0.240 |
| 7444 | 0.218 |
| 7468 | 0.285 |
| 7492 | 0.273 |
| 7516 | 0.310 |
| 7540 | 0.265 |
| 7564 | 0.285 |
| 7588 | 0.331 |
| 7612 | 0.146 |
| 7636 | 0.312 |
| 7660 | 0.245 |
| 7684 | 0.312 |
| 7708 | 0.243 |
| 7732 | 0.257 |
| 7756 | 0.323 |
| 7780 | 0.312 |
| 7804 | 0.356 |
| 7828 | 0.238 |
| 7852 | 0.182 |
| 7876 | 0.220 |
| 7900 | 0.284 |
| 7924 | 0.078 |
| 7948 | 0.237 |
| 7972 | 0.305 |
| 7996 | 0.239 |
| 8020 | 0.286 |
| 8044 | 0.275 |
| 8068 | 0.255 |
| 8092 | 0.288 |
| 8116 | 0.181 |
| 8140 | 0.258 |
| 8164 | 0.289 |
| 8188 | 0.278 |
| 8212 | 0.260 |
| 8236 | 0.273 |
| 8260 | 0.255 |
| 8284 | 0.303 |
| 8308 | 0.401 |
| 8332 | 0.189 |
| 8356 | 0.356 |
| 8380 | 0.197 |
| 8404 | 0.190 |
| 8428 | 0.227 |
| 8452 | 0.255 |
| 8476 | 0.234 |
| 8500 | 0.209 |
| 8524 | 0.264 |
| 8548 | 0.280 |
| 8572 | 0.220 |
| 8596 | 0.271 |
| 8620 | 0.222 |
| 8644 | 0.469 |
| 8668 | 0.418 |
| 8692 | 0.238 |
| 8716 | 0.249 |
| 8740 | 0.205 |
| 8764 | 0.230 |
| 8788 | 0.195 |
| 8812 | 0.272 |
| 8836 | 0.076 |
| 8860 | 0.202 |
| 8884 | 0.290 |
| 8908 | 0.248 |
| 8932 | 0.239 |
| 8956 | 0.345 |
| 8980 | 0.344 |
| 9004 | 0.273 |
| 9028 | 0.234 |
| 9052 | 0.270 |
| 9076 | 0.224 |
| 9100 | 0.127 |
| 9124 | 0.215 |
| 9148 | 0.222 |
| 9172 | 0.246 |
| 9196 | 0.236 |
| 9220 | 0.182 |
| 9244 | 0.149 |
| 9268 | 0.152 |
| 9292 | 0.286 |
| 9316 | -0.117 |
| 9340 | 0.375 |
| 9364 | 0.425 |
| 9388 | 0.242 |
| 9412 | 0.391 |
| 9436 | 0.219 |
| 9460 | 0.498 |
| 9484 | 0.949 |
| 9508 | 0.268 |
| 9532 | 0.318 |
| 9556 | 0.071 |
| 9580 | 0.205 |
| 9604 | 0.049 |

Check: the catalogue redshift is 1.541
